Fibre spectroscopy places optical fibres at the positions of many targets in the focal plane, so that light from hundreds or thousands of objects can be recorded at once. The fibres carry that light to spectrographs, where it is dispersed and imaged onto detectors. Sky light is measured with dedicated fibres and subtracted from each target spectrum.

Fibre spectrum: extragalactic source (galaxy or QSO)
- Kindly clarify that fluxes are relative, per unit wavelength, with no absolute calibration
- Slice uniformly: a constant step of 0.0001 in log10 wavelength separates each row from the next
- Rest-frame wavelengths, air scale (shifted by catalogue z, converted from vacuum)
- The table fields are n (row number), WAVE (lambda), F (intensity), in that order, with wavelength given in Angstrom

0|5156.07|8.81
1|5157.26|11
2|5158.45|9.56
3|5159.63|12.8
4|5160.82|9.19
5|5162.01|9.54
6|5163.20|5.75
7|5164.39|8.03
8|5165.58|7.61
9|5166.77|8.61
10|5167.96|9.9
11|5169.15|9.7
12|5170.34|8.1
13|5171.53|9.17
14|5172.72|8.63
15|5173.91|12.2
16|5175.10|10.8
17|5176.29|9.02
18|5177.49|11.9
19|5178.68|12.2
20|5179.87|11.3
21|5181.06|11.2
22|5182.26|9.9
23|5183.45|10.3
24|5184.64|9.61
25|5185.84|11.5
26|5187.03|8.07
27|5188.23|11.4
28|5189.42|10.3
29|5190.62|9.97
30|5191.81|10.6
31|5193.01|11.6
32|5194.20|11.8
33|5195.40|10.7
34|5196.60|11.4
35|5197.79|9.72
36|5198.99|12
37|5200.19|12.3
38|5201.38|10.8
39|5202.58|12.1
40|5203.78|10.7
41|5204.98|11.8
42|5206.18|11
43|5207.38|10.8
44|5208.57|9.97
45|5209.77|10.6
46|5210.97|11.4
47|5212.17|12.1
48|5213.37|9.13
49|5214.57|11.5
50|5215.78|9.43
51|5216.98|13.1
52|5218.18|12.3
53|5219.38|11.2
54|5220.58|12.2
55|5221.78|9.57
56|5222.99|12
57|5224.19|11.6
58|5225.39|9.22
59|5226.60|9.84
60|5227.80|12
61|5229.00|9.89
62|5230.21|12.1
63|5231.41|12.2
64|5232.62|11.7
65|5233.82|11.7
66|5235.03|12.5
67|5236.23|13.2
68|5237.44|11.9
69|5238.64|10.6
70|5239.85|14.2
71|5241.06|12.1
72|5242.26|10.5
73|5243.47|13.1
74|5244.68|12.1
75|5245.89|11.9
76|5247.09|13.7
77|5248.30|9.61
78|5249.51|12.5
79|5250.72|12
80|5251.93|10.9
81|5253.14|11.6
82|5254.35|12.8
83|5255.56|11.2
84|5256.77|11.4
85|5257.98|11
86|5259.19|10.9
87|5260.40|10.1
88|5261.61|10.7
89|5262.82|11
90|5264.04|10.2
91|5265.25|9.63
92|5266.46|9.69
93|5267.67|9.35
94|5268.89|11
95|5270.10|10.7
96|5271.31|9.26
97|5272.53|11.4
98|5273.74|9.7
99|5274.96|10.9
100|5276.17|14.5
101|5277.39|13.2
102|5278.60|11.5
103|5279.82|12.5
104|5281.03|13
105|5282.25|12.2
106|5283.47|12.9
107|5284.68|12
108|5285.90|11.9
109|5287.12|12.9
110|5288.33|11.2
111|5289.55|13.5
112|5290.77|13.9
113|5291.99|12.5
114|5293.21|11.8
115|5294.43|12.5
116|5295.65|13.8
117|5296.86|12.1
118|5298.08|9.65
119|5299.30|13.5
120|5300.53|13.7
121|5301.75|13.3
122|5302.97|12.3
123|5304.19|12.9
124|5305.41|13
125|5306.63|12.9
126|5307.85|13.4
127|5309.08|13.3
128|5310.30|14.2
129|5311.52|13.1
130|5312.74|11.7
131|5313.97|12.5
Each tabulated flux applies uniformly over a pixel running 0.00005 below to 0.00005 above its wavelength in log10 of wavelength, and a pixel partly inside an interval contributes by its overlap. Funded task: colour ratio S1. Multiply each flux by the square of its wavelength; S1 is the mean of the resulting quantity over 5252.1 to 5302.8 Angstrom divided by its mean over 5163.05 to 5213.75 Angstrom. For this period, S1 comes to 1.16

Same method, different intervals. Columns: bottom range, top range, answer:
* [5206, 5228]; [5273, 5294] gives 1.15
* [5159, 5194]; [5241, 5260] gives 1.20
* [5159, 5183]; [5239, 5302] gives 1.25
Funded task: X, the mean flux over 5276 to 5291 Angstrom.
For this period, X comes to 12.6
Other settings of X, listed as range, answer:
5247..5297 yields 11.6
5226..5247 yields 11.9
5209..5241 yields 11.4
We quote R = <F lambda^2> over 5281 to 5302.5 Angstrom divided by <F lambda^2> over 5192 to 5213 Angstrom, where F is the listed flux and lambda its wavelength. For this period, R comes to 1.16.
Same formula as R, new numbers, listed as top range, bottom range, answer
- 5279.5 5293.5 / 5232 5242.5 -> 1.06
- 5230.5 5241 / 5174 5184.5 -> 1.15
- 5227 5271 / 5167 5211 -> 1.10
